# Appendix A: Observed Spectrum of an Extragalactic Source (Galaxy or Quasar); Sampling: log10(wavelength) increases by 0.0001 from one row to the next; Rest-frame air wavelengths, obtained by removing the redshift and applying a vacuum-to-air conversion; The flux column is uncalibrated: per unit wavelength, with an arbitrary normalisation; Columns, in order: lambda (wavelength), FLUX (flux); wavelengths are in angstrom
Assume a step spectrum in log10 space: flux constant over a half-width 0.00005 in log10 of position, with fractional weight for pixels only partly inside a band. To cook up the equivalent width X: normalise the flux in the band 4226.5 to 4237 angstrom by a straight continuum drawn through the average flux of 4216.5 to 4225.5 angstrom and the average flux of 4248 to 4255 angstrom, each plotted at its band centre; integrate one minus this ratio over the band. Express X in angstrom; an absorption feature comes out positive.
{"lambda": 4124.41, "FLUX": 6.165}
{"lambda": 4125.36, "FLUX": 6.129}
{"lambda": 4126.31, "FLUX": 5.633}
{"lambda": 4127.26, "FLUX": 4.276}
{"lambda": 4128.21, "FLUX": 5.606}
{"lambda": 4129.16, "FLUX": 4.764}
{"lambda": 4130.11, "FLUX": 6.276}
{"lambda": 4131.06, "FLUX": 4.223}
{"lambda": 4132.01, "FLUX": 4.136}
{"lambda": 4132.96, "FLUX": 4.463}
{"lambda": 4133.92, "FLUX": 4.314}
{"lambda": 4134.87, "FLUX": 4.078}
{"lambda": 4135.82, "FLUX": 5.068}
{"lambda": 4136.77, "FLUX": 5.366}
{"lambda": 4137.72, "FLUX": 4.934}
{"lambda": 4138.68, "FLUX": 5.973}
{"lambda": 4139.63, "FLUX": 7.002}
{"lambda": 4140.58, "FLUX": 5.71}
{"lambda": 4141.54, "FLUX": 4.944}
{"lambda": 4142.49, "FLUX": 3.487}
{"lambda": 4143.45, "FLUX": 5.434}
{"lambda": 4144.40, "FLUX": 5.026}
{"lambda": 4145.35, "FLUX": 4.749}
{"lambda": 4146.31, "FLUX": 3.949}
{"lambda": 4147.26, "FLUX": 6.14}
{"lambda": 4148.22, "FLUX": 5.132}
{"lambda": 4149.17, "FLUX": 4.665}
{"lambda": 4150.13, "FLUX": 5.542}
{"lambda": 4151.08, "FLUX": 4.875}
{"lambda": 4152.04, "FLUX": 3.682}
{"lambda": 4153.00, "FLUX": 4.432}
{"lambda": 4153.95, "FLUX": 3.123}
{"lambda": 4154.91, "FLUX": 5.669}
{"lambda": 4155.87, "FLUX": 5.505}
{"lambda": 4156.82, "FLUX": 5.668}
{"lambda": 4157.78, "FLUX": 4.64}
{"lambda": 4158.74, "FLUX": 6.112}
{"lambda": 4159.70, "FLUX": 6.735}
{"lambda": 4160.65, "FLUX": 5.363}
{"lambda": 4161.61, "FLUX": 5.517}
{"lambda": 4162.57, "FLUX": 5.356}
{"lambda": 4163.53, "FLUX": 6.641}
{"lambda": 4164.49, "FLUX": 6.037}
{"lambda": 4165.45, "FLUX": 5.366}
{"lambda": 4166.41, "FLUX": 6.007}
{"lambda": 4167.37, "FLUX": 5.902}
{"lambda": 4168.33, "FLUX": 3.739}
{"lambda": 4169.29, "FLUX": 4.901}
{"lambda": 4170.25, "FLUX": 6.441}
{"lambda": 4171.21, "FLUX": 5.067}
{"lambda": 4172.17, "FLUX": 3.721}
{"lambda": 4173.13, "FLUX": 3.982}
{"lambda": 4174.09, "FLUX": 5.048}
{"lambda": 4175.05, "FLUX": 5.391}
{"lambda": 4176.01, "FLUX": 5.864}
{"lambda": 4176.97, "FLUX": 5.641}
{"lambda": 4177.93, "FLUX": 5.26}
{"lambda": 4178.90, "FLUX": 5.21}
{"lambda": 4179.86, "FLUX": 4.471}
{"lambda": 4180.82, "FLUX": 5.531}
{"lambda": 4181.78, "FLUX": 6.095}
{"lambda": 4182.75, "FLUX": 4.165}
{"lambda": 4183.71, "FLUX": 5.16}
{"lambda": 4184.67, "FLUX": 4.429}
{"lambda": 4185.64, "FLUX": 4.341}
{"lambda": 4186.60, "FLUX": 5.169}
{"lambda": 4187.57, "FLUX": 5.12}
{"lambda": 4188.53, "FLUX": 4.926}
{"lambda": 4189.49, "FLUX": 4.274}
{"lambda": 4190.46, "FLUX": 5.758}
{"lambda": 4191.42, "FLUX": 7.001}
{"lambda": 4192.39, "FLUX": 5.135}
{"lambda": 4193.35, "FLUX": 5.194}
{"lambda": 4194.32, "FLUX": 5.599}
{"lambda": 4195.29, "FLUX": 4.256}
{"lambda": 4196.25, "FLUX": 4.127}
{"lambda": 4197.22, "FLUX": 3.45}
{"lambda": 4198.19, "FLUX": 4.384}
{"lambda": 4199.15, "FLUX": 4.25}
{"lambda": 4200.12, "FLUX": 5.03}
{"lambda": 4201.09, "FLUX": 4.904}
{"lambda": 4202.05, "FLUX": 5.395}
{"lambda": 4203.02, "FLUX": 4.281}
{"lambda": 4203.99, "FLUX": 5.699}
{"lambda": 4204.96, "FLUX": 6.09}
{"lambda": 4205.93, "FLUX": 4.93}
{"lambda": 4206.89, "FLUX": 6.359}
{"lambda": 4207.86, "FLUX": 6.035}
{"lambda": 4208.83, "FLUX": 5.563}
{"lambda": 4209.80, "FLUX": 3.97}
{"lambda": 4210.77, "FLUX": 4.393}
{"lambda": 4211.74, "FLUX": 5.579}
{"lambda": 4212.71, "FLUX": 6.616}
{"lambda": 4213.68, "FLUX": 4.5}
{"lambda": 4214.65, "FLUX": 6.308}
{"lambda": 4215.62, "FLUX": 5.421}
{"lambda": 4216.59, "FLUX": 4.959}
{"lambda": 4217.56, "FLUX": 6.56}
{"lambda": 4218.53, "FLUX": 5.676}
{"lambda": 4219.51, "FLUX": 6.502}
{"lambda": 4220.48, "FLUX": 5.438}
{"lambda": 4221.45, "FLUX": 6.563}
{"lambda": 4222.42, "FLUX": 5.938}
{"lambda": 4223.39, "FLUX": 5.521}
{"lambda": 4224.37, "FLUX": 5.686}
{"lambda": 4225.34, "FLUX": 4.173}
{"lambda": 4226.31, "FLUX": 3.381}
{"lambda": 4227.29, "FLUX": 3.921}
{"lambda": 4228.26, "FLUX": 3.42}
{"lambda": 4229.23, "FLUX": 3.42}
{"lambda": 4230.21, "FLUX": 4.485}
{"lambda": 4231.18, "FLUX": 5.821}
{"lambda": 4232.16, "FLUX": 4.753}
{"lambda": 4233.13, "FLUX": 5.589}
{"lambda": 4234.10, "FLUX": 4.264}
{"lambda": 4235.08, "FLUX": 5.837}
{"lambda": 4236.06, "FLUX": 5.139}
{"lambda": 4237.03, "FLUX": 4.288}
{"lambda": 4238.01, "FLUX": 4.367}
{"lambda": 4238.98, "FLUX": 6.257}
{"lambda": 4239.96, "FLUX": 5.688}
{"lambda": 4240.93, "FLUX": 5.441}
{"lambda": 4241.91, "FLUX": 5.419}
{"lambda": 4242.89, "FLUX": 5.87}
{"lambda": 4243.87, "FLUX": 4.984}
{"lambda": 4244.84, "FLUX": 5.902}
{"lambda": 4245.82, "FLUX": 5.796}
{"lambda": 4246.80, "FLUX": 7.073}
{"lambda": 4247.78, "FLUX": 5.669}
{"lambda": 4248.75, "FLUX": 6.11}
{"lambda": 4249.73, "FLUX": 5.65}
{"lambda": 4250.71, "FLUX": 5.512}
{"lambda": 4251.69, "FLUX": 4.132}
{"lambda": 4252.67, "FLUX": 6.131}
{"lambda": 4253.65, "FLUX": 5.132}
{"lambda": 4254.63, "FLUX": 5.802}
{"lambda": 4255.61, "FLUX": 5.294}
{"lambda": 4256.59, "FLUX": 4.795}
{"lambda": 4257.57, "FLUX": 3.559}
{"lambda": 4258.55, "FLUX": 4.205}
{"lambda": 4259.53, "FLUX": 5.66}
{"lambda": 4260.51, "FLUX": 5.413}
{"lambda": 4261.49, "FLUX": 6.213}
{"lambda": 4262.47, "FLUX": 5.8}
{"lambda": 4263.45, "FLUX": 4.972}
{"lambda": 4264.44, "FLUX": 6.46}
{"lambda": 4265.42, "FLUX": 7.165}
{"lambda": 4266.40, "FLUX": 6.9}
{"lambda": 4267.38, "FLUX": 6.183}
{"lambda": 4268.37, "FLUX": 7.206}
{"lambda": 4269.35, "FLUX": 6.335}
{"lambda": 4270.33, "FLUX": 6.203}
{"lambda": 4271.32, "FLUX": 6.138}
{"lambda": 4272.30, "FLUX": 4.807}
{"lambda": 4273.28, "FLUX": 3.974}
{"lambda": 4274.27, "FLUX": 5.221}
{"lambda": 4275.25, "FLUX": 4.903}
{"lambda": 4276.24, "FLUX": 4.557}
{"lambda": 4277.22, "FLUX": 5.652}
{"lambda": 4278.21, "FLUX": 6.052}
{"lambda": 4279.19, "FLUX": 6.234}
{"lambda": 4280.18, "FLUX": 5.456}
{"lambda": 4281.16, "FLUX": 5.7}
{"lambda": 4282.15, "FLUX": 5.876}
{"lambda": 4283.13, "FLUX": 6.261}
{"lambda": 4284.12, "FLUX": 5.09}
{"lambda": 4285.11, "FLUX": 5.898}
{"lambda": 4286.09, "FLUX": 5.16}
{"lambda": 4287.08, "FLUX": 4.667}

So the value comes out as 1.98 angstrom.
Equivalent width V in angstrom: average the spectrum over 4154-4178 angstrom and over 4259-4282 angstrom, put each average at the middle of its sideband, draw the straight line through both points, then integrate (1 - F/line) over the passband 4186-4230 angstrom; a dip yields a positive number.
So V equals 3.35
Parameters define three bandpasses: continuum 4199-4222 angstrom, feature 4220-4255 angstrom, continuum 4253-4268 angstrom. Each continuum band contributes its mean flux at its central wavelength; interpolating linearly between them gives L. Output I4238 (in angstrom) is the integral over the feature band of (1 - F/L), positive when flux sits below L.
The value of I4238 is 1.9 angstrom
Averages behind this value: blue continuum 5.48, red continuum 5.59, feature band 5.24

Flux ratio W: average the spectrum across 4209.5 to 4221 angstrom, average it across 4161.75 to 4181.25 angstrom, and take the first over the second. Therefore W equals 1.0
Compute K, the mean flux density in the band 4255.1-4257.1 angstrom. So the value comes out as 5.04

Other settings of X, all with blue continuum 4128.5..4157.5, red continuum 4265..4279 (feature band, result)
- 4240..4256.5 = 0.1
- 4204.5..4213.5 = -0.1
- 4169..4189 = 0.5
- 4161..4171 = -0.9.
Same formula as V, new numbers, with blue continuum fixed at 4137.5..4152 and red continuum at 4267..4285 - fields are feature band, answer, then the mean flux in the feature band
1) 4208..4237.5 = 1.67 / 5.13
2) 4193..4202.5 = 1.23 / 4.65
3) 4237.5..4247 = -0.19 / 5.63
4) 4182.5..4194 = 0.48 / 5.08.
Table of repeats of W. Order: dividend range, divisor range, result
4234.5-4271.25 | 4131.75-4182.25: 1.09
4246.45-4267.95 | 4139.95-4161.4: 1.11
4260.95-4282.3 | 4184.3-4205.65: 1.18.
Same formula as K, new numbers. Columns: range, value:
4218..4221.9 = 6.04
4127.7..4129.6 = 5.18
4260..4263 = 5.81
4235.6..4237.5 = 4.72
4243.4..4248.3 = 5.9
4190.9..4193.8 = 5.79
